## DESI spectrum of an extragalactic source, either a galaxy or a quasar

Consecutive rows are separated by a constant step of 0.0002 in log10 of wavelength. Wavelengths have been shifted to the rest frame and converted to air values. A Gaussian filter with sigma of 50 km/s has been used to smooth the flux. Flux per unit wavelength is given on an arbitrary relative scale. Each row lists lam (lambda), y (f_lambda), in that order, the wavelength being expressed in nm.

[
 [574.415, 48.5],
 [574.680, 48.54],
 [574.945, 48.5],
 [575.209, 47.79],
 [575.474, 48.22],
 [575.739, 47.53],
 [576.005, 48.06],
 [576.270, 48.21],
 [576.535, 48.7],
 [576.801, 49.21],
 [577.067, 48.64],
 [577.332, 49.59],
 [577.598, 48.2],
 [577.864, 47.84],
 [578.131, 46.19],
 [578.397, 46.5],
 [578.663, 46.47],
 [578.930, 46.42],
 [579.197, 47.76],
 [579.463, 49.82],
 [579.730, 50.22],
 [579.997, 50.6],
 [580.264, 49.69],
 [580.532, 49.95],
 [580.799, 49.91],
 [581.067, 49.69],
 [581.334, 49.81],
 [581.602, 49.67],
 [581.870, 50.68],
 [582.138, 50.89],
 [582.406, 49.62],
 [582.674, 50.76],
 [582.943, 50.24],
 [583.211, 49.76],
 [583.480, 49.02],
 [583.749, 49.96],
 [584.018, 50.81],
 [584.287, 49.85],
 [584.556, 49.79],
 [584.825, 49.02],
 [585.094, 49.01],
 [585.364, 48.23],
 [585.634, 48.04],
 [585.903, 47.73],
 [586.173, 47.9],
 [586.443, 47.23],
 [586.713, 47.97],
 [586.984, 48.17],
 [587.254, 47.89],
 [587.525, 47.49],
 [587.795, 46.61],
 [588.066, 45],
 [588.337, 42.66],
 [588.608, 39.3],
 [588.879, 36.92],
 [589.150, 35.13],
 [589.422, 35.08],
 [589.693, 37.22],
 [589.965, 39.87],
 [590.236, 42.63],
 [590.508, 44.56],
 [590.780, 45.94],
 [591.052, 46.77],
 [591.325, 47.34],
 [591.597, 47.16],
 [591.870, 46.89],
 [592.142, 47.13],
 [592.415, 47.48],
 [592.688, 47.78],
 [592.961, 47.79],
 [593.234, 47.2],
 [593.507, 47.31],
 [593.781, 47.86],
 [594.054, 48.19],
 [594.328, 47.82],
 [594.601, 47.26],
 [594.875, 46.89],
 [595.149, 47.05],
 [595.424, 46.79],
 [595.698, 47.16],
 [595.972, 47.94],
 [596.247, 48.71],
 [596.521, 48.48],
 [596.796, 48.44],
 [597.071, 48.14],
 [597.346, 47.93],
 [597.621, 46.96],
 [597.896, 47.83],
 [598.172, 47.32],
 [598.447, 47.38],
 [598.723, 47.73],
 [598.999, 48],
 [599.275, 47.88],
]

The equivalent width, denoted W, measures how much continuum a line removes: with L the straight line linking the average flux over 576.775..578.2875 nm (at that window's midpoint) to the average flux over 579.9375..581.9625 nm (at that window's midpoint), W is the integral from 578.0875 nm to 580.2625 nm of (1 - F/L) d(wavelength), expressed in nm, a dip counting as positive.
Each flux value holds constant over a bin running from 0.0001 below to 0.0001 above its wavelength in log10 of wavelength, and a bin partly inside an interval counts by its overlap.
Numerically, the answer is 0.04 nm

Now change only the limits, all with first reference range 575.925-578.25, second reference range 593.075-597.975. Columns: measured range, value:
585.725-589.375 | 0.27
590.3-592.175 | 0.06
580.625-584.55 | -0.16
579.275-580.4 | -0.04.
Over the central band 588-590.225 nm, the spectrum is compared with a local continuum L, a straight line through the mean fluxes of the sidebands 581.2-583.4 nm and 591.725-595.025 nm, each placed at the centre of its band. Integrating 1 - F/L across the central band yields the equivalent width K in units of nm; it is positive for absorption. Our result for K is 0.44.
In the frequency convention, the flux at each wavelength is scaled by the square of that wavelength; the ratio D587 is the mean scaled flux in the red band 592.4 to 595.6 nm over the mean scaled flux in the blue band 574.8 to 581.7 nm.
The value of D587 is 1.03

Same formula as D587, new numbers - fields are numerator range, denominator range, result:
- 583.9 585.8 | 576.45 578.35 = 1.05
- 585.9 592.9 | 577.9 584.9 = 0.93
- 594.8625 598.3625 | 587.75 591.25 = 1.18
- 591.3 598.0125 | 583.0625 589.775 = 1.07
